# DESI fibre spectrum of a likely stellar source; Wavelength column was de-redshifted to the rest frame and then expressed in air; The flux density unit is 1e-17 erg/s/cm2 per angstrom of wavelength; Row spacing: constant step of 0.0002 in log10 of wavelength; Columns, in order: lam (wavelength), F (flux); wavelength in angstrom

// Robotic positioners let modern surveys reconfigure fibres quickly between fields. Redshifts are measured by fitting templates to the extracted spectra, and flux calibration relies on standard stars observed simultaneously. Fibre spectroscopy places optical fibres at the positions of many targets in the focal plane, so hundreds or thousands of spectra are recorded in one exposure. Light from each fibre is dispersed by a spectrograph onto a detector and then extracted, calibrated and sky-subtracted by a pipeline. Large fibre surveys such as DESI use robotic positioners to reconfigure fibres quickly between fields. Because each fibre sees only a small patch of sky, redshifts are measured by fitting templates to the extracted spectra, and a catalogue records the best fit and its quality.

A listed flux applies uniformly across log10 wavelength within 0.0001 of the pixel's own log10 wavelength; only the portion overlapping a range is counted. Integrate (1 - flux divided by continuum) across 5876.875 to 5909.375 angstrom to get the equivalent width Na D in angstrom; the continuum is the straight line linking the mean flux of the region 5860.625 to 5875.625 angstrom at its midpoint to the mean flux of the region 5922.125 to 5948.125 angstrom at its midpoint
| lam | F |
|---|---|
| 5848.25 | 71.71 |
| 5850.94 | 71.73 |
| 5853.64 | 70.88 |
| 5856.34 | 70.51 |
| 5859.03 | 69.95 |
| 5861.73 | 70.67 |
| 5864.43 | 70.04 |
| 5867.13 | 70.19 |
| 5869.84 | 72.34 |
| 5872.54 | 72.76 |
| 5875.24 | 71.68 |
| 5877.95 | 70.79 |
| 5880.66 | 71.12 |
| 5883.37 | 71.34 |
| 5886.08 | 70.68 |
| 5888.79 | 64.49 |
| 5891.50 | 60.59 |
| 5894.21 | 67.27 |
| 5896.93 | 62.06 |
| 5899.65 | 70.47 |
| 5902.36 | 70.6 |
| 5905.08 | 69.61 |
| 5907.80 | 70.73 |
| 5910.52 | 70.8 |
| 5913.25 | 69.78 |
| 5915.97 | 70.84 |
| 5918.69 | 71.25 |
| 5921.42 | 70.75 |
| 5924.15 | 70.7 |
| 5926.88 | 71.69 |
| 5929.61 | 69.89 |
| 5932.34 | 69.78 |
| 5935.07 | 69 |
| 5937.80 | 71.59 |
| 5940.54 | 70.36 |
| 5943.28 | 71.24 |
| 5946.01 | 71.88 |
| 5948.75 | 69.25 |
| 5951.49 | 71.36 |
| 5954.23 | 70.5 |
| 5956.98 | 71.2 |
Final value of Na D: 1.3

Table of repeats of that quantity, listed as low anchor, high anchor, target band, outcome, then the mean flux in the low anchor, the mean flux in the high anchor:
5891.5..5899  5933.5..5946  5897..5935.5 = -1.6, 64.4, 70.7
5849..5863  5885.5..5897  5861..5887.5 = -1.3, 70.8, 65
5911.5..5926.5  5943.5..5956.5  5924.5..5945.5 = 0.1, 70.7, 70.8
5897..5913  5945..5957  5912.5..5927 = -0.2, 69.7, 70.7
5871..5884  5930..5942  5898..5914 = 0.2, 71.6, 70.2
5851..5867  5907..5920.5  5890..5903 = 0.9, 70.5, 70.7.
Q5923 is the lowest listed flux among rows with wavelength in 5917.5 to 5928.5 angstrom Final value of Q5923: 70.7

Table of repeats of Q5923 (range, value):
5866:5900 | 60.59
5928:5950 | 69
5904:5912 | 69.61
